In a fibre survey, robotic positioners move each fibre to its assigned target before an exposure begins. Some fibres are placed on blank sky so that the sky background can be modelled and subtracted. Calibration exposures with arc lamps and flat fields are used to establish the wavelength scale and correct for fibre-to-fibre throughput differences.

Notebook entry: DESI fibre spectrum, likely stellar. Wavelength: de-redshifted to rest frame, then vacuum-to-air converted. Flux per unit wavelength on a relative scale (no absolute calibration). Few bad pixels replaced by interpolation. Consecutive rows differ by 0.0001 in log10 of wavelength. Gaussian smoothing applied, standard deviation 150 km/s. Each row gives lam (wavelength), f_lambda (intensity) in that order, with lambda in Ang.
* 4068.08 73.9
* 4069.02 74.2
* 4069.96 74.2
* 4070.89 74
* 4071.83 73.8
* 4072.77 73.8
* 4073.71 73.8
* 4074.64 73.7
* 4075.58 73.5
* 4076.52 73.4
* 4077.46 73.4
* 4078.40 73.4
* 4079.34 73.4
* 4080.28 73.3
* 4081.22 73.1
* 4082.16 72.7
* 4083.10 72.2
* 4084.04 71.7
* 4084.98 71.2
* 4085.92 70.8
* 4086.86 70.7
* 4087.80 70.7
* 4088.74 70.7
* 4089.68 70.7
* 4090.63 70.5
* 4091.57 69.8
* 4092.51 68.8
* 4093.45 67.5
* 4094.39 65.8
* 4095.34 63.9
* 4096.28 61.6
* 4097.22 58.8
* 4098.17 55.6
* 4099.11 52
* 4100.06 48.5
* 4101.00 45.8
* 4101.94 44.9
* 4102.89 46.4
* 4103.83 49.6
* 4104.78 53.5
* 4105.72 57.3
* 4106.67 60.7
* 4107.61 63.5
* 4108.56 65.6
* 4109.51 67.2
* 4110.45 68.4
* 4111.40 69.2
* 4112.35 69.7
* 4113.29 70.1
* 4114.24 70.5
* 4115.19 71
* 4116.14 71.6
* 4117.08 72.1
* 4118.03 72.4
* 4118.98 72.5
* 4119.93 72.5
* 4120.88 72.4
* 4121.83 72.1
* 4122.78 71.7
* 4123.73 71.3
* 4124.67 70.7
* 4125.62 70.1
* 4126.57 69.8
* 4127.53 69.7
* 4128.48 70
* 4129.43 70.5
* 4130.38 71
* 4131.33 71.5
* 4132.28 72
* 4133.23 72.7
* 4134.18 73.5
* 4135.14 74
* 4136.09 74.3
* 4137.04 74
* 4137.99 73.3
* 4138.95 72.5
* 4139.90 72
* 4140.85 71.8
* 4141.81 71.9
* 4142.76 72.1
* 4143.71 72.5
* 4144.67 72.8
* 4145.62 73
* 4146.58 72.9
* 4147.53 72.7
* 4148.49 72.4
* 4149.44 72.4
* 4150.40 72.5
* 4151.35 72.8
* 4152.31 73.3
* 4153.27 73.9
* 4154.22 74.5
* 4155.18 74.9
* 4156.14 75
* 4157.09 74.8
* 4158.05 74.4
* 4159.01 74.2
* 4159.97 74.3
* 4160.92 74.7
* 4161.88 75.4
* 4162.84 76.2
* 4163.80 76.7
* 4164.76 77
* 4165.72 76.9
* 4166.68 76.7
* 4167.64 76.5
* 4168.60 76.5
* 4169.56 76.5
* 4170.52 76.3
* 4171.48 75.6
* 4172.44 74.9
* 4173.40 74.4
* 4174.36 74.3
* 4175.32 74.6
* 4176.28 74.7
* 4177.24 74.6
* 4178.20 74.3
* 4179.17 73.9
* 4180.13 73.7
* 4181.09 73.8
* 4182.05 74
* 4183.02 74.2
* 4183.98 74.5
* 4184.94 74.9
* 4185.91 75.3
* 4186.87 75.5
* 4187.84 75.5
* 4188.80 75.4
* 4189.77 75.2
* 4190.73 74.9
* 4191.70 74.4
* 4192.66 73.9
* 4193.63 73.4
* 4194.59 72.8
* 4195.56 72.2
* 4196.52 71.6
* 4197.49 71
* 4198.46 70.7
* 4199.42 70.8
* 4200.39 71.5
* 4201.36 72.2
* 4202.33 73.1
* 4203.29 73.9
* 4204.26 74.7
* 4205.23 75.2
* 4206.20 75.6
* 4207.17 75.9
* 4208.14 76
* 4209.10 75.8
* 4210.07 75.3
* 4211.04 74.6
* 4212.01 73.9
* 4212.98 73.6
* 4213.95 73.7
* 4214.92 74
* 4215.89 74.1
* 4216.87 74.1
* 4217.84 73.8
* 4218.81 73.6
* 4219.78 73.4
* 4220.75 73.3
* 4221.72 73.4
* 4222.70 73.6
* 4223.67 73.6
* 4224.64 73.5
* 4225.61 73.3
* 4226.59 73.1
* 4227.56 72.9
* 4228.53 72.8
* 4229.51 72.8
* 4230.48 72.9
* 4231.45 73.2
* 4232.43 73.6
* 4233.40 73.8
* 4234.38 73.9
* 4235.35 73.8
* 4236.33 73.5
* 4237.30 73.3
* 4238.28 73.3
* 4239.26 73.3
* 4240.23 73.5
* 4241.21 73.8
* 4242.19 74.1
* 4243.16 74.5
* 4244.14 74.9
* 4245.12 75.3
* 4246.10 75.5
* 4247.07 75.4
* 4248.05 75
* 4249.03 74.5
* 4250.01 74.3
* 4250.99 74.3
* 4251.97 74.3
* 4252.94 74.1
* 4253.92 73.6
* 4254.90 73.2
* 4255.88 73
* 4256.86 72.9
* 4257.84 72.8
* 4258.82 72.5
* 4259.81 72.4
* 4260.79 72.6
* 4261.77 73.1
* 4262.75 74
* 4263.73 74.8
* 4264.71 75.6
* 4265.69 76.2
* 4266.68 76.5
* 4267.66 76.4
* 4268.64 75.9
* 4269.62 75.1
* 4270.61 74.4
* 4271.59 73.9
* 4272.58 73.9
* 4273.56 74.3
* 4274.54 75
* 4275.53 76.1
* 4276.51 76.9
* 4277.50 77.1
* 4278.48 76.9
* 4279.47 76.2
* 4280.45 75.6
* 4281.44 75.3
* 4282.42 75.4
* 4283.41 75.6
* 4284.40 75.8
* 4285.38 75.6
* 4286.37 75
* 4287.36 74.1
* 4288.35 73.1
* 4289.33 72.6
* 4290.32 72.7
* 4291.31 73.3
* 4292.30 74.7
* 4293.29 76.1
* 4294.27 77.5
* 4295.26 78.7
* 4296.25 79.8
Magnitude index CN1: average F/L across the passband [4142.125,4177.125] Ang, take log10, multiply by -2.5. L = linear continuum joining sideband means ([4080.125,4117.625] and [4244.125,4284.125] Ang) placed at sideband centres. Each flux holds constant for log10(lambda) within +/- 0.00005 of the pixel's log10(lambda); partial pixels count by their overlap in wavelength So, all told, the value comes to -0.09 mag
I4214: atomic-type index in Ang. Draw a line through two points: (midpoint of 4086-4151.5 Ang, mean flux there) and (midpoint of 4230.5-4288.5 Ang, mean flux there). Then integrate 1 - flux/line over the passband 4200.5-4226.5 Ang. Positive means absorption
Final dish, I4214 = -0.6 Ang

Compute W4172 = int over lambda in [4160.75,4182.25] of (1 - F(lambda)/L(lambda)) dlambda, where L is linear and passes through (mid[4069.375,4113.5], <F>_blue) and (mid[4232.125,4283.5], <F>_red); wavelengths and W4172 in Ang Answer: -1.57 Ang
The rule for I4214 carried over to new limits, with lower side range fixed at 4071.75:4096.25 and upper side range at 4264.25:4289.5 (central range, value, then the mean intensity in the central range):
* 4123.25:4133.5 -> 0.2 Ang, 70.8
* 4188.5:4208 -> 0.1 Ang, 73.4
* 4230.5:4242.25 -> 0.1 Ang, 73.5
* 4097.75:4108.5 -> 2.8 Ang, 53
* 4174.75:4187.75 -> -0.2 Ang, 74.5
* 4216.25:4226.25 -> 0.1 Ang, 73.5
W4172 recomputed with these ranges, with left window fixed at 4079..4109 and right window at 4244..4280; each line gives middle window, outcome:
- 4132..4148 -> -1.52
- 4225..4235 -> -0.10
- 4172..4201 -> -1.75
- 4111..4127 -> -1.49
